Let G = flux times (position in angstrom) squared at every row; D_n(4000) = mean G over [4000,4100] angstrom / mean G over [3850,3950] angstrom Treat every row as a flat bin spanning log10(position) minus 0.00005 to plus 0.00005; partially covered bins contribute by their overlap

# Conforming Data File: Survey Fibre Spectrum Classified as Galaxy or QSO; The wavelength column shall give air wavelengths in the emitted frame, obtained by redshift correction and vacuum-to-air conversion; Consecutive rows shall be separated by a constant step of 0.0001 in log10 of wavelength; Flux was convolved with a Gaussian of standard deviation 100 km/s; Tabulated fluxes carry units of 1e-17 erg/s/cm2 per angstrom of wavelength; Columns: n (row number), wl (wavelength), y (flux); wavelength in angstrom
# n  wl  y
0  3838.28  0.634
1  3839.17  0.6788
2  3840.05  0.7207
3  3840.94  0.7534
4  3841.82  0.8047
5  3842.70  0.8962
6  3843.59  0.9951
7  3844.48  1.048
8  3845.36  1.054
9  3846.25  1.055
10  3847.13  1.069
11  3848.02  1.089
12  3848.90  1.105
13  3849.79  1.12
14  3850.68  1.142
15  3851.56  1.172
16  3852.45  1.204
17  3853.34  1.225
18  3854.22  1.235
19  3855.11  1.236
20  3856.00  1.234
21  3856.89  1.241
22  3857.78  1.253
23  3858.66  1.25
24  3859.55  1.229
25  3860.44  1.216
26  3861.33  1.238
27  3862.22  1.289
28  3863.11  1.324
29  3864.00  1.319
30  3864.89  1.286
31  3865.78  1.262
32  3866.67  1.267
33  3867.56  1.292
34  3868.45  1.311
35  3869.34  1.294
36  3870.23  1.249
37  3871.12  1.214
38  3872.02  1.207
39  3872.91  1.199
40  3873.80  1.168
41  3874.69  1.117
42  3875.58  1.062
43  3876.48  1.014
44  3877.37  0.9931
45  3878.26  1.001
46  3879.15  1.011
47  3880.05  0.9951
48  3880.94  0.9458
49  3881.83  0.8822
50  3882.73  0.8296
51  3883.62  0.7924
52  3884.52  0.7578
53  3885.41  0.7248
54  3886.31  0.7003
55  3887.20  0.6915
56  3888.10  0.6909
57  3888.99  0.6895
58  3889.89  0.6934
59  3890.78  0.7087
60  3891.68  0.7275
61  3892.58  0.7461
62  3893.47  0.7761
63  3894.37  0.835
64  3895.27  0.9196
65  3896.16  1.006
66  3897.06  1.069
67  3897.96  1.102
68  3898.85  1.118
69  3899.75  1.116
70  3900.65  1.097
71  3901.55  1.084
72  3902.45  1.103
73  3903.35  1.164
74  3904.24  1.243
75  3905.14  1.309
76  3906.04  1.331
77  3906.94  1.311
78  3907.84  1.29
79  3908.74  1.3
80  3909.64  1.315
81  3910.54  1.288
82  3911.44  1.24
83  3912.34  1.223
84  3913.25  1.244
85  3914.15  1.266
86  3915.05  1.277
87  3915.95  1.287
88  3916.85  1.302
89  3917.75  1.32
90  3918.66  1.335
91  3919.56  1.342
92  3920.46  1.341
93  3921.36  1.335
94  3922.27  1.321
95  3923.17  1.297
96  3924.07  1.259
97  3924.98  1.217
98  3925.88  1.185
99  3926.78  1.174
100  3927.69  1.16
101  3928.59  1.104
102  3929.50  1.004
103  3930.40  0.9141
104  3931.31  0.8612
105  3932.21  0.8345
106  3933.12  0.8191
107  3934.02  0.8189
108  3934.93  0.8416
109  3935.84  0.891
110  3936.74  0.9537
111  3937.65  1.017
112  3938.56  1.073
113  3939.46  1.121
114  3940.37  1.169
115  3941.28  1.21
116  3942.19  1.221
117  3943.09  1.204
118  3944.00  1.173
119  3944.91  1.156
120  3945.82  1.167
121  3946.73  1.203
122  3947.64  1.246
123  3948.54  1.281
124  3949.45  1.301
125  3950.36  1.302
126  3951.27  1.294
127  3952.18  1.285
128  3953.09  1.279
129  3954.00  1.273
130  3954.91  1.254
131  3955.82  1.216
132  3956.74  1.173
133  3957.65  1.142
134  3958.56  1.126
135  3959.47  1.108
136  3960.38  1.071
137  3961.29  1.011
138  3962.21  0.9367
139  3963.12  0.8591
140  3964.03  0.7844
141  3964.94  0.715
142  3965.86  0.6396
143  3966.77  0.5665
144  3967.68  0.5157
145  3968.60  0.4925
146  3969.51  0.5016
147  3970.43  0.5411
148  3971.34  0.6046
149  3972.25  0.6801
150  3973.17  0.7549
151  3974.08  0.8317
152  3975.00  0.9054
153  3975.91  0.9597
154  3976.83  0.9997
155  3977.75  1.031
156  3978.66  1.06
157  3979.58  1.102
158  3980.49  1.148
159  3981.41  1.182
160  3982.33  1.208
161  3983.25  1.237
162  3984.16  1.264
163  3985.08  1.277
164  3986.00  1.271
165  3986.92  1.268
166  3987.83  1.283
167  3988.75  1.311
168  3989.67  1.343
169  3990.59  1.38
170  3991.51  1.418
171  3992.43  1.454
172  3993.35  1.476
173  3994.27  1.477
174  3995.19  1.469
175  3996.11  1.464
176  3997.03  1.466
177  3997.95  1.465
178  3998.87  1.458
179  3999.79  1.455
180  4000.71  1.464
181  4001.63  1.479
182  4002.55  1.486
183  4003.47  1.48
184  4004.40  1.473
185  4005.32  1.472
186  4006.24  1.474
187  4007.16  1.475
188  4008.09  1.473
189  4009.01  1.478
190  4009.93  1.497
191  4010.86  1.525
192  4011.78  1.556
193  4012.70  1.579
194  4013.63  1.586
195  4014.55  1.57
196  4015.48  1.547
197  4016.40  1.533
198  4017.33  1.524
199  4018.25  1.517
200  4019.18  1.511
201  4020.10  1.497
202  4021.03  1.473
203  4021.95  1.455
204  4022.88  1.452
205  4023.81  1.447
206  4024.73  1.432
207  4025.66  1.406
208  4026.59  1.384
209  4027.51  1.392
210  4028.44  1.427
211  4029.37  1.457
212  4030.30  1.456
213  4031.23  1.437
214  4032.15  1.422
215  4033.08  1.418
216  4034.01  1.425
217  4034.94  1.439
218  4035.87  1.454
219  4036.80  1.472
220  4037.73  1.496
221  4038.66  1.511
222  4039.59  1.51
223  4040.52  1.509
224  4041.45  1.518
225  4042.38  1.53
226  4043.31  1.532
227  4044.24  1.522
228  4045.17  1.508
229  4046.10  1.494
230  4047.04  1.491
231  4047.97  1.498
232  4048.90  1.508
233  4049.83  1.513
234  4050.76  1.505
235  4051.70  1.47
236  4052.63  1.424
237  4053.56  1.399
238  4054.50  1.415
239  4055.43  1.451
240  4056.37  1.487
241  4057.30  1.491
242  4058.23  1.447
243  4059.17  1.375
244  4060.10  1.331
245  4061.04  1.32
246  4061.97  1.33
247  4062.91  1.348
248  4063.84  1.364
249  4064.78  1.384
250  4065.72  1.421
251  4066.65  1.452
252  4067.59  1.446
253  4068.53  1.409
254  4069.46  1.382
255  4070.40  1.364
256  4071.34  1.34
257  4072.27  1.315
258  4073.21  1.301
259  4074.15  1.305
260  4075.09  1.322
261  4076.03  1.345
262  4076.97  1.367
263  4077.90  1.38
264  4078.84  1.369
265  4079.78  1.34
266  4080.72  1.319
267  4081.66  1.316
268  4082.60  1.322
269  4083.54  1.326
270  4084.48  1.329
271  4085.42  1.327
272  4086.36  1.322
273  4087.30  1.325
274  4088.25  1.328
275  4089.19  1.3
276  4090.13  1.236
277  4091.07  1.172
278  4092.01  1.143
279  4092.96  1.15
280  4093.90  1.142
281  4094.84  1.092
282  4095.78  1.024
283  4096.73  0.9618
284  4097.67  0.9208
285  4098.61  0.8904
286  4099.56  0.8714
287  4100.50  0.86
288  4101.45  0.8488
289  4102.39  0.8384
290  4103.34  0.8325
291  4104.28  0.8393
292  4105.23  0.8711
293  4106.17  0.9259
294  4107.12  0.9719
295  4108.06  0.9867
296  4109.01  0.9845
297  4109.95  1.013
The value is 1.35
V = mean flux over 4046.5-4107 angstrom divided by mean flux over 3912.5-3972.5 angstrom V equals 1.2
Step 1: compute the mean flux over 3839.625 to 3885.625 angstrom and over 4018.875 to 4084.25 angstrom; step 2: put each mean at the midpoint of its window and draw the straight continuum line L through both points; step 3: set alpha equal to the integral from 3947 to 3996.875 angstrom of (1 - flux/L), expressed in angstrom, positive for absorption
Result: 7.7 angstrom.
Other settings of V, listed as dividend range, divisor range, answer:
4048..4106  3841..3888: 1.16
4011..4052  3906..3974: 1.37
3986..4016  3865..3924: 1.33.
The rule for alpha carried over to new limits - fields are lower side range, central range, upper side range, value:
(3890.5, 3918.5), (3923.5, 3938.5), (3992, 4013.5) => 2.70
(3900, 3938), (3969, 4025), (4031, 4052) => 2.54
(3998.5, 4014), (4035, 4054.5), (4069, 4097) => -1.47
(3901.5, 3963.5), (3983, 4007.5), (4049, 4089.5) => -2.79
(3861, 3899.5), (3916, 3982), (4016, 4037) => 8.72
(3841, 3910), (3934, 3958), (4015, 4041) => 1.77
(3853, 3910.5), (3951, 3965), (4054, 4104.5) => 0.56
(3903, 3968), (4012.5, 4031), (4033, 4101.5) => -3.03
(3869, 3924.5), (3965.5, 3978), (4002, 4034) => 5.82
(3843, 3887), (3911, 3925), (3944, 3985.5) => -2.98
